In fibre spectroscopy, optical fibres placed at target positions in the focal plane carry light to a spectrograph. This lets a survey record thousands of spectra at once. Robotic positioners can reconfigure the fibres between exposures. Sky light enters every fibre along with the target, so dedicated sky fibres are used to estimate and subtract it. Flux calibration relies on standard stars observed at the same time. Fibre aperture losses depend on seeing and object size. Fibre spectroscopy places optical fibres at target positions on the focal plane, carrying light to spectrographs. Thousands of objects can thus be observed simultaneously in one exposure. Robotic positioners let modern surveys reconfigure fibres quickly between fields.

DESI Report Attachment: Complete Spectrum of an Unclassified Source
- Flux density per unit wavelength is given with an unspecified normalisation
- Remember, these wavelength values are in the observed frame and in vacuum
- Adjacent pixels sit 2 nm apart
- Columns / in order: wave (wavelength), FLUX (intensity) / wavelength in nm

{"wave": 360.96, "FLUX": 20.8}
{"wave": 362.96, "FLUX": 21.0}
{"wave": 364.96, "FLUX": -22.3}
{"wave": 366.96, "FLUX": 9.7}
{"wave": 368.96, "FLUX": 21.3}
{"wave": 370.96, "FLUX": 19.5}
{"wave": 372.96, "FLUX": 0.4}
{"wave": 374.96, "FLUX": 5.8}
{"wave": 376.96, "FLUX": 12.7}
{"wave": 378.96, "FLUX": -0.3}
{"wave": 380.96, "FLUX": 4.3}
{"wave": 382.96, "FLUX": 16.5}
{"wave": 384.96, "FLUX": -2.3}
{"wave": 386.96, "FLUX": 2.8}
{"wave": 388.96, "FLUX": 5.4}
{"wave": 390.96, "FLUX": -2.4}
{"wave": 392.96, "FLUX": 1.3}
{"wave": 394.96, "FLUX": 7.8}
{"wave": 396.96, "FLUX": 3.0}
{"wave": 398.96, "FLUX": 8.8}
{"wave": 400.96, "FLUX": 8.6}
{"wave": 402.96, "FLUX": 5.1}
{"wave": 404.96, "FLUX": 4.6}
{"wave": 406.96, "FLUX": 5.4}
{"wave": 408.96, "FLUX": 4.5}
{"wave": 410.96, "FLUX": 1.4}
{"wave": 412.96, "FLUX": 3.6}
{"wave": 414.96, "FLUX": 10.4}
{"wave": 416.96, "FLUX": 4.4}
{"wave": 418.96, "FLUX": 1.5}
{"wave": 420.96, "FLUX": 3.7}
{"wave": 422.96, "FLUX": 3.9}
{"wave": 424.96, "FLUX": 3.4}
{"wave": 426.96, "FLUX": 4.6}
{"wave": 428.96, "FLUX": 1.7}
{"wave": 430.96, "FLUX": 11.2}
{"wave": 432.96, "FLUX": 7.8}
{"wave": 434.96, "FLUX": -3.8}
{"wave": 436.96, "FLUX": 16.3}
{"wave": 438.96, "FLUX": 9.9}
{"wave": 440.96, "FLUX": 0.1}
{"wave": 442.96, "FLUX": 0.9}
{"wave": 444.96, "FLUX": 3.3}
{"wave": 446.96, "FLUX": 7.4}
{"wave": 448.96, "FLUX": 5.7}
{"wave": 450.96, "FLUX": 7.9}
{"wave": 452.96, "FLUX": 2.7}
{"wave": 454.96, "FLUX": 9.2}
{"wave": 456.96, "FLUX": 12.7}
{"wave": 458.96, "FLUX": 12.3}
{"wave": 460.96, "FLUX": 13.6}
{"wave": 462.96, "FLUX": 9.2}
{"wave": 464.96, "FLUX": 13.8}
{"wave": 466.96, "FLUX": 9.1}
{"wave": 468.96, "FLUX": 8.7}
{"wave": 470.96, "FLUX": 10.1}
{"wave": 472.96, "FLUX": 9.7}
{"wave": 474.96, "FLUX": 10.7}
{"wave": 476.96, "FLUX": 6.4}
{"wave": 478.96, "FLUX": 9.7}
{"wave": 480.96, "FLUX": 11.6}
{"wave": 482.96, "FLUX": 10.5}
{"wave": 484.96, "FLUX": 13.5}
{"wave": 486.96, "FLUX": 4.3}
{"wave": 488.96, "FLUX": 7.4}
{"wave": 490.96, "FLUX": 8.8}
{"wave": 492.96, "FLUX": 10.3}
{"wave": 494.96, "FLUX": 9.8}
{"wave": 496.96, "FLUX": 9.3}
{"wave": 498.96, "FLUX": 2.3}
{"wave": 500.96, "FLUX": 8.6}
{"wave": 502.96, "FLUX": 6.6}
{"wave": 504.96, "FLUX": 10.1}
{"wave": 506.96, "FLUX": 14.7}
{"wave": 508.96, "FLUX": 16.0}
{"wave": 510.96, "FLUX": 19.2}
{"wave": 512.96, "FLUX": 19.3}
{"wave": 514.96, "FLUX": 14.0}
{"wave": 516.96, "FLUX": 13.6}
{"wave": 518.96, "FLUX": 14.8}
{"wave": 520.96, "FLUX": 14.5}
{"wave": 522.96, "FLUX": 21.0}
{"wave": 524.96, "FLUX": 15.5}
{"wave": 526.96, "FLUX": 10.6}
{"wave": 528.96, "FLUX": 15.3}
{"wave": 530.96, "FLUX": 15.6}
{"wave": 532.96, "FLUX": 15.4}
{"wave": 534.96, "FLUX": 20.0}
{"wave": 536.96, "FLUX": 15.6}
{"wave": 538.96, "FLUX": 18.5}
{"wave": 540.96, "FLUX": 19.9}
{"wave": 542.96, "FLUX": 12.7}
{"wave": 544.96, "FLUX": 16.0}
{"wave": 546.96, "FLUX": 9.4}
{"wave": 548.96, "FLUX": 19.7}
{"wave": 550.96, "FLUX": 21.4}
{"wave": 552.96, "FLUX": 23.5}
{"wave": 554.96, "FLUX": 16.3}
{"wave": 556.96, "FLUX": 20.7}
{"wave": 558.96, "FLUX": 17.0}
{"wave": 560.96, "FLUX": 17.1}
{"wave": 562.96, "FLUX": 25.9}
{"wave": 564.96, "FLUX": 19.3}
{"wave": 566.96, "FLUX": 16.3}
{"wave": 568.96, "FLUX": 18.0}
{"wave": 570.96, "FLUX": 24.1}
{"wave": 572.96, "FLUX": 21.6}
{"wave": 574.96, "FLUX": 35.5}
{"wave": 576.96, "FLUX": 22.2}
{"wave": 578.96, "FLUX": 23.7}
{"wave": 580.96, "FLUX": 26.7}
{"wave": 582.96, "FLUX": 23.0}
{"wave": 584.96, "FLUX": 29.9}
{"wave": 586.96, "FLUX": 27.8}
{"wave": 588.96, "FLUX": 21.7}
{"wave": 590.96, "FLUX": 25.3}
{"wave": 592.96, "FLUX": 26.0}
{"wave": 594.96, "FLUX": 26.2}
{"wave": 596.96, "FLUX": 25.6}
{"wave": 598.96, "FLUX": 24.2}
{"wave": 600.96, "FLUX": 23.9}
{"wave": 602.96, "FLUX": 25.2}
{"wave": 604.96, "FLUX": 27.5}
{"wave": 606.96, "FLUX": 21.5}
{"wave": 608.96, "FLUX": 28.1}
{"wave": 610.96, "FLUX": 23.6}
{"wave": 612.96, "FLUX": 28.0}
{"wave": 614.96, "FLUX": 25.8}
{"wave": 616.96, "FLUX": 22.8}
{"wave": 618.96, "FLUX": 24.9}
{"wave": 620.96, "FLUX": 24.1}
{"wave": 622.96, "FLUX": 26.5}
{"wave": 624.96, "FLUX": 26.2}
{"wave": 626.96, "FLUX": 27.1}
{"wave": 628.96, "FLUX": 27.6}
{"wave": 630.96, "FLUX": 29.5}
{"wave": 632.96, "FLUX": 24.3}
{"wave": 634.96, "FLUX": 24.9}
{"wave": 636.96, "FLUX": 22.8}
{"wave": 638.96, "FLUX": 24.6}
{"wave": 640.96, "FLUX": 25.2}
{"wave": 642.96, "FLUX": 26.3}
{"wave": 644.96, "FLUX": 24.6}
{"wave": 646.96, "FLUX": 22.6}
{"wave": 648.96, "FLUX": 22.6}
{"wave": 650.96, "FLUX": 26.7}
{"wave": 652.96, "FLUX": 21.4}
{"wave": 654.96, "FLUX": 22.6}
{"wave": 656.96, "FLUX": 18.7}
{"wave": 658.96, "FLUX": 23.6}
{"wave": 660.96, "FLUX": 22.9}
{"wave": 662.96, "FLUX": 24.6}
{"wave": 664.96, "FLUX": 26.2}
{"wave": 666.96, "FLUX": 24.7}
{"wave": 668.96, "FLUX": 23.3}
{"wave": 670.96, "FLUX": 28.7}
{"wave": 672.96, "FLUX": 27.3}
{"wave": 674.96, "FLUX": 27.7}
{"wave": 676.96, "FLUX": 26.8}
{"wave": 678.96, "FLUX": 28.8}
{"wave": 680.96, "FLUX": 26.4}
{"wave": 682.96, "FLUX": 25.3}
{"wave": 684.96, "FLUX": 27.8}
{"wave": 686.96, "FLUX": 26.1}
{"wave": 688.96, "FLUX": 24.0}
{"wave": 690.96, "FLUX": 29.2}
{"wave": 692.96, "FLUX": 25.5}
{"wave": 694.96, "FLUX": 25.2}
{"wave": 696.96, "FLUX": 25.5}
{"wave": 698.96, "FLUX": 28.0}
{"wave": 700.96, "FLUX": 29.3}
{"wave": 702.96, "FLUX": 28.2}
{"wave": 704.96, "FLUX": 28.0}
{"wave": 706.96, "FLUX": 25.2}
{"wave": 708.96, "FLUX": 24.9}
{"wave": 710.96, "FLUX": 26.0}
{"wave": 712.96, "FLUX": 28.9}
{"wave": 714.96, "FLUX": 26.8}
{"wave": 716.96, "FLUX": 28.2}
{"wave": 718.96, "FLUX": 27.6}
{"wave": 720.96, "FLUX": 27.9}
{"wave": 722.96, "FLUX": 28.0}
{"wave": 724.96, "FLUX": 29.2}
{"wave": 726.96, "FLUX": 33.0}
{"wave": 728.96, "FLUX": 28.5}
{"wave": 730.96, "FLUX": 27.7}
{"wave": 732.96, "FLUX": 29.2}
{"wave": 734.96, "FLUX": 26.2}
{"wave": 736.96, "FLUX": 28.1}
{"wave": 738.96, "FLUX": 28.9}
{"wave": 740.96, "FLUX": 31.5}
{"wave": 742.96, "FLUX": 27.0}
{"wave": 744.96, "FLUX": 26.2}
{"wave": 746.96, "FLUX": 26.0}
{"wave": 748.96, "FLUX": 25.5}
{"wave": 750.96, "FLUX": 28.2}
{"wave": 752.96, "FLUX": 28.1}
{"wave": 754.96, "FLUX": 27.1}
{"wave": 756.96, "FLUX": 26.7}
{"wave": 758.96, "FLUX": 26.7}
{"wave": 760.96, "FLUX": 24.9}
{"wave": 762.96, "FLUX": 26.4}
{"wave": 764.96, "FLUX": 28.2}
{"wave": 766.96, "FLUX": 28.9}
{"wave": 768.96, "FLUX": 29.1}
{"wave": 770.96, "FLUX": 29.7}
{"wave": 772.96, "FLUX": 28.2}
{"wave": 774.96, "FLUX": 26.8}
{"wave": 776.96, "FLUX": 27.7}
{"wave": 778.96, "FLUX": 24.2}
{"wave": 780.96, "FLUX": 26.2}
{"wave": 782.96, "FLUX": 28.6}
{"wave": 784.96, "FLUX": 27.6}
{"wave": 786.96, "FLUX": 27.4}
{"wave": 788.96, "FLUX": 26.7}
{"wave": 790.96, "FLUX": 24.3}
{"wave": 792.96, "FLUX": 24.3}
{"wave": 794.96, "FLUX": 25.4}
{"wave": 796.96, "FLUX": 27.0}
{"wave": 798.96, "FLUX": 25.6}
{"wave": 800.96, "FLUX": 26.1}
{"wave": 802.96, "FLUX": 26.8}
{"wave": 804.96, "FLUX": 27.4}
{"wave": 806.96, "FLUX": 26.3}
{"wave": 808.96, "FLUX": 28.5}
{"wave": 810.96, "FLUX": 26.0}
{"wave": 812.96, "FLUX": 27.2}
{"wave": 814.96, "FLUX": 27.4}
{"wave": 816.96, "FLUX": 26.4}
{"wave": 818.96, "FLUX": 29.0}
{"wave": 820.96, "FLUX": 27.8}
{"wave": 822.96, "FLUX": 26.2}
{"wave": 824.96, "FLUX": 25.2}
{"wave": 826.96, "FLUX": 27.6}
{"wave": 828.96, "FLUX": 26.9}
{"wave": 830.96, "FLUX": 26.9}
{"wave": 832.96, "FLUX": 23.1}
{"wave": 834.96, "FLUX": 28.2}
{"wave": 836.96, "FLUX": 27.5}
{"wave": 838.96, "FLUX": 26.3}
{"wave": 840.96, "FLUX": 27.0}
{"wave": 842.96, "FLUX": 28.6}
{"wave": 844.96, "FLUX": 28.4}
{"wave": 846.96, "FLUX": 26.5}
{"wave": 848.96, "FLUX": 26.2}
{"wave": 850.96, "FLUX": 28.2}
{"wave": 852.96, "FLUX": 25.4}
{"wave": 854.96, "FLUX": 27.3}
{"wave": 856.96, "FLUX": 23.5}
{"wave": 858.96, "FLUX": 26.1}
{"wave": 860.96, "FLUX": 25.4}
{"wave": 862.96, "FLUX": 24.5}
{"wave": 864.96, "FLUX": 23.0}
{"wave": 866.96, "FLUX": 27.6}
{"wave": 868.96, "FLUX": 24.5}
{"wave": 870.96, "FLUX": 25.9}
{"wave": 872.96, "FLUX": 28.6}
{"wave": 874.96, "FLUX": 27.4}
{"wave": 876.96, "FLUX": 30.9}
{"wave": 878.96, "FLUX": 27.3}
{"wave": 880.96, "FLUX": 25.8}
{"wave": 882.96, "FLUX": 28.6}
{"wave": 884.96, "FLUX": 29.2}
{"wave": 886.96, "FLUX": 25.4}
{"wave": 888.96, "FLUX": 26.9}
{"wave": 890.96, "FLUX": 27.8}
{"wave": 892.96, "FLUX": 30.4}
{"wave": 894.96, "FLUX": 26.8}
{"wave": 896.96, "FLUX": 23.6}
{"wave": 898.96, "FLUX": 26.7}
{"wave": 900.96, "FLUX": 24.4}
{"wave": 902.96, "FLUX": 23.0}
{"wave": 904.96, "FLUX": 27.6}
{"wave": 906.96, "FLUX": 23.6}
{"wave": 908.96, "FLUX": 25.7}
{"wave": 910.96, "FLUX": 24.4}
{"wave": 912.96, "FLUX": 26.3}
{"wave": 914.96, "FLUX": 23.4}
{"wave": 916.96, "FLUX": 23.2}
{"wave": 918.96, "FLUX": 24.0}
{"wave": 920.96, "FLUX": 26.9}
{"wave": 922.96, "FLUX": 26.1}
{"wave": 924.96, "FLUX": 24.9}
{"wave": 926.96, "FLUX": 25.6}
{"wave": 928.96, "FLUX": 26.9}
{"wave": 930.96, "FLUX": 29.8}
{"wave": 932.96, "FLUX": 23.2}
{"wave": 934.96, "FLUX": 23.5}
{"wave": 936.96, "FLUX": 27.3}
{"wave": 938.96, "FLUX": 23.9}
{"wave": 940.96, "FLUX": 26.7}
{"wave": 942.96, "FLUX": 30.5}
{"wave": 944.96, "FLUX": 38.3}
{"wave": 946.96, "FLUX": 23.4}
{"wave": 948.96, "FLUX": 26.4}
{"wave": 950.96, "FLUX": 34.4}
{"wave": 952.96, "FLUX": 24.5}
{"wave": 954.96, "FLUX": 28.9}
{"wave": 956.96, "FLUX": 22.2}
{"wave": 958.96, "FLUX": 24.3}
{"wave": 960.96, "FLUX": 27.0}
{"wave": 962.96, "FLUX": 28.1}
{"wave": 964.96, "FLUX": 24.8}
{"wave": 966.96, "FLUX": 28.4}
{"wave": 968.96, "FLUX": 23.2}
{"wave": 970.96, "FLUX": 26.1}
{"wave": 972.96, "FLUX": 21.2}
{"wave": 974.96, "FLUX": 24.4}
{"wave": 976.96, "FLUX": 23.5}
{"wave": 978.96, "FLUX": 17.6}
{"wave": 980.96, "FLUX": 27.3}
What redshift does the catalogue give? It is 0.269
